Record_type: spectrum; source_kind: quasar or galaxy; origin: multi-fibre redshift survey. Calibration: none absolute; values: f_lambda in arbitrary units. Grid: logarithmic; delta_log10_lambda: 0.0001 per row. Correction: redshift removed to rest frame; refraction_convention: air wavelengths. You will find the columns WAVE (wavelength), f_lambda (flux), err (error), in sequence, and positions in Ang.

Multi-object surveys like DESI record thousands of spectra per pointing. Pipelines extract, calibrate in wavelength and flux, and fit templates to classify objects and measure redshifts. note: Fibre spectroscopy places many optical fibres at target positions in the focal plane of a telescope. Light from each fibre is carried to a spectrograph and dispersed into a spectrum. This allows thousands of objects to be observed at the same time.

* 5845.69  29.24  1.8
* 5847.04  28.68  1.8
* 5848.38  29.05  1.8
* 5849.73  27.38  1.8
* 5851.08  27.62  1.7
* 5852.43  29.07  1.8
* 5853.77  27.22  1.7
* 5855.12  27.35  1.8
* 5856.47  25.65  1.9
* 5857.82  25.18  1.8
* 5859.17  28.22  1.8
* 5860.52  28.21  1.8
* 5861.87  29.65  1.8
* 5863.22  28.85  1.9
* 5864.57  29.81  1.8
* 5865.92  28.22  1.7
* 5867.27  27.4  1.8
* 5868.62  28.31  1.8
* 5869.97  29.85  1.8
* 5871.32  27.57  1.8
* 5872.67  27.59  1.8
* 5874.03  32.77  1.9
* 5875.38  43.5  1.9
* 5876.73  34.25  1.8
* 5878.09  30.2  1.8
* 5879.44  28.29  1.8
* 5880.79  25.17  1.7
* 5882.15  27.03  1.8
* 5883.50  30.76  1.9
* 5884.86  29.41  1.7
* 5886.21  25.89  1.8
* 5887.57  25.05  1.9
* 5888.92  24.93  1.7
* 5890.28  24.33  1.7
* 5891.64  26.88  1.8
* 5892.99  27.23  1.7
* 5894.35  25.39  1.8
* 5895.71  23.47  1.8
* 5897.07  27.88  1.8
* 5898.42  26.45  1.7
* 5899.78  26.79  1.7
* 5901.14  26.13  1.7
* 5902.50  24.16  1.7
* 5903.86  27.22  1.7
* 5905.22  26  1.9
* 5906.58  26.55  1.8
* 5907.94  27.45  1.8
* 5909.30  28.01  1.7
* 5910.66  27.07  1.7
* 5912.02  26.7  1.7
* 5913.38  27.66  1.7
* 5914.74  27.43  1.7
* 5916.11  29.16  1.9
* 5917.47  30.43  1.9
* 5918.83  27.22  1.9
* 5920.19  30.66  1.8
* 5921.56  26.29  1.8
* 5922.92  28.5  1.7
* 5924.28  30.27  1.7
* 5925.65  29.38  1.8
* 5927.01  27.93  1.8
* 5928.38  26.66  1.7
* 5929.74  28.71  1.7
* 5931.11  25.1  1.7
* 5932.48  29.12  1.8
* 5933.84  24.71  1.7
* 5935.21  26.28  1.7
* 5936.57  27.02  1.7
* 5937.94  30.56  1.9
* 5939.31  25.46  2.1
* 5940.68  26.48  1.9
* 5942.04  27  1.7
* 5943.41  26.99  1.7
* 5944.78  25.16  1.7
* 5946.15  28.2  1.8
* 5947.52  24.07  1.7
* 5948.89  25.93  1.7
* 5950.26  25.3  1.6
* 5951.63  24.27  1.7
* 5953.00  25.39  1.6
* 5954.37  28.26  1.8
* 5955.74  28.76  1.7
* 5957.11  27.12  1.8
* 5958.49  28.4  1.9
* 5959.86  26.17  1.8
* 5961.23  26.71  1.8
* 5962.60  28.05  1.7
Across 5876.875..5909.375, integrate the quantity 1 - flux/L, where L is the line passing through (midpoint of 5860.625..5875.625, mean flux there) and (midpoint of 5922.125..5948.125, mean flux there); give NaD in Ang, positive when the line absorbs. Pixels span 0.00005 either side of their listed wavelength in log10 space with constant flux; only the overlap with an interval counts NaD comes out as 2.4 Ang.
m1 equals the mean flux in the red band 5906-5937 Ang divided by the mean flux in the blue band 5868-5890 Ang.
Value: 0.95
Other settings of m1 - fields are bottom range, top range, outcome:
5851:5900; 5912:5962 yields 0.97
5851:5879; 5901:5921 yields 0.94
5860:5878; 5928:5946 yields 0.88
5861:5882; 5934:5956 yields 0.88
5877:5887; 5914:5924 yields 1.01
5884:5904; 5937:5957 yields 1.02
